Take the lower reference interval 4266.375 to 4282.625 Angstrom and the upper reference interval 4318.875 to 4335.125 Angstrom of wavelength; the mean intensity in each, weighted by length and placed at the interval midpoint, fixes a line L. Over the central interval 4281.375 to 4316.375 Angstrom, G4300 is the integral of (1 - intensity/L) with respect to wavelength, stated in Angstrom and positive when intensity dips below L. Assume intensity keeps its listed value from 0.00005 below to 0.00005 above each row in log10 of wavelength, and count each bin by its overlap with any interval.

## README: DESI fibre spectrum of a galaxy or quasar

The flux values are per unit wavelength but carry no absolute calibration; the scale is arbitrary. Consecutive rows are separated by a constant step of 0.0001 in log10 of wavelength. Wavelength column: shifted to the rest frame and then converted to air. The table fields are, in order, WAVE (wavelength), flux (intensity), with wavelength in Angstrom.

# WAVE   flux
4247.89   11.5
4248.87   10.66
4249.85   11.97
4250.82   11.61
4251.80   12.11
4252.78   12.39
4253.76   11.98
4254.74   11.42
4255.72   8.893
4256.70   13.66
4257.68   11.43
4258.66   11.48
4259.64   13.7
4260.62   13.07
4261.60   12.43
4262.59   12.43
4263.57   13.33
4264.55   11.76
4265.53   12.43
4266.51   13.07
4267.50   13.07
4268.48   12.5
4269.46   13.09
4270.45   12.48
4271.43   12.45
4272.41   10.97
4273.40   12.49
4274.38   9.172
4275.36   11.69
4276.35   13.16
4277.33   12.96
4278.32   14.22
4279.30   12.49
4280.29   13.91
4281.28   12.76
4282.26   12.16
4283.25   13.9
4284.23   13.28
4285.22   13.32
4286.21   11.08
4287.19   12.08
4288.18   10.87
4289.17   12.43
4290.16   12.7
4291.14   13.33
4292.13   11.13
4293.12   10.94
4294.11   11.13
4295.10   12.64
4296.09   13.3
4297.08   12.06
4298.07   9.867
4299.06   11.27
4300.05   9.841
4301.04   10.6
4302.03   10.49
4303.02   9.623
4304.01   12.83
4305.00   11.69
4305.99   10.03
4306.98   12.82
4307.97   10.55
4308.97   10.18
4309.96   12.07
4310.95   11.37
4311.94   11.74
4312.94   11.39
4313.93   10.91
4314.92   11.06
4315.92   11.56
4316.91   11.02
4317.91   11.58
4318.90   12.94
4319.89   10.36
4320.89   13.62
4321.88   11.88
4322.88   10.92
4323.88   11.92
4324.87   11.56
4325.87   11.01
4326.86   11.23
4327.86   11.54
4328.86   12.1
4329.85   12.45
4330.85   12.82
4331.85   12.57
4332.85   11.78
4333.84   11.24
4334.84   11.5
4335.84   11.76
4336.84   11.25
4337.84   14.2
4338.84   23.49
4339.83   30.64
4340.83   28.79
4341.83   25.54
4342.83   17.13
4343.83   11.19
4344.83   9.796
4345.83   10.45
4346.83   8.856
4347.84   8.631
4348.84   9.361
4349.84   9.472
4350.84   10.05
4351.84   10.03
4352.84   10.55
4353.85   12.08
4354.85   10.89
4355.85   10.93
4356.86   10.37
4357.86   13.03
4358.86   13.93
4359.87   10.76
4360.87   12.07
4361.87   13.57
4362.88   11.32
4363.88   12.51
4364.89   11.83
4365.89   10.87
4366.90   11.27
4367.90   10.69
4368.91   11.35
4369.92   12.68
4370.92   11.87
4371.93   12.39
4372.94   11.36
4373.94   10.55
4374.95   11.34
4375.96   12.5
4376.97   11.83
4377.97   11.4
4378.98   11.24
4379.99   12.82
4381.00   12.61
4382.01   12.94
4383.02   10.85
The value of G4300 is 1.6 Angstrom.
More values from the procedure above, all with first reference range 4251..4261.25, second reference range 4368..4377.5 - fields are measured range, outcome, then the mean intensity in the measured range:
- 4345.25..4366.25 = 1.31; 11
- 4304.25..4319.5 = 0.59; 11.4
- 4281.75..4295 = -0.30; 12.2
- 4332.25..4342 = -4.89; 17.7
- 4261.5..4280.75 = -0.86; 12.5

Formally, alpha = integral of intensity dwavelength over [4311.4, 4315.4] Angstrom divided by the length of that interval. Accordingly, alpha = 11.3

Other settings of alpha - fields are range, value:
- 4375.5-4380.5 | 12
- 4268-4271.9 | 12.6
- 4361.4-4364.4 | 12.4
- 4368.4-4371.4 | 12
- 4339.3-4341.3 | 29.7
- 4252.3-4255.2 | 11.9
